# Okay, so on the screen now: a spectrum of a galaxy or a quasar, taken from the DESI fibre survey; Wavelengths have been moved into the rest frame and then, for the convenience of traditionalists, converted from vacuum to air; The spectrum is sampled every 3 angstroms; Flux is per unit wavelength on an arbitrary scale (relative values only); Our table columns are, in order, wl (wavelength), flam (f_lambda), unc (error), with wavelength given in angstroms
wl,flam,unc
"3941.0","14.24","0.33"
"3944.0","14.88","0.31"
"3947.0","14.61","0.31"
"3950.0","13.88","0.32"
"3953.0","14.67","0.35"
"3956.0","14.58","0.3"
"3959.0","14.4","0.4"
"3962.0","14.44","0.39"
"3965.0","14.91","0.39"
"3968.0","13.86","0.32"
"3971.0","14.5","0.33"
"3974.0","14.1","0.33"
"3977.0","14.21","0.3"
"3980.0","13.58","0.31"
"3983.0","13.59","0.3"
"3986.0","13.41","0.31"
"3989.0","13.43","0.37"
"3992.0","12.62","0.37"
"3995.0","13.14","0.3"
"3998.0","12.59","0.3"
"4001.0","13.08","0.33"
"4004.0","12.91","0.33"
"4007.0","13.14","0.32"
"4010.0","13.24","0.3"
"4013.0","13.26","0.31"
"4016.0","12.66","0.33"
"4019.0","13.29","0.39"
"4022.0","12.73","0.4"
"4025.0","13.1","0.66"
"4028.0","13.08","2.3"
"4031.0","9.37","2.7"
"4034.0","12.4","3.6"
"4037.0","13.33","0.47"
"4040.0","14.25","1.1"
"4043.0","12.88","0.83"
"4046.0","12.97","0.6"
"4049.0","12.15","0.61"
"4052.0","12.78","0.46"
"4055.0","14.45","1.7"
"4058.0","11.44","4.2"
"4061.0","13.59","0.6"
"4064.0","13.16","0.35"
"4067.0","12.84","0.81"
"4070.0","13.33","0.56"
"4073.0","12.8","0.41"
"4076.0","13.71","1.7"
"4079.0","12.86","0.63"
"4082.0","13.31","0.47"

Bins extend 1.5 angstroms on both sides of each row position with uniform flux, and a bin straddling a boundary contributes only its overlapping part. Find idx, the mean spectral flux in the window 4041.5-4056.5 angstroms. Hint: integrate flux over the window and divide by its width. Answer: 13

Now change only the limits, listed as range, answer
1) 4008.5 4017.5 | 13.1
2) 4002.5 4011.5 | 13.1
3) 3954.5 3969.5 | 14.4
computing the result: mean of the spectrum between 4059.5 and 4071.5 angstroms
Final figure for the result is 13.2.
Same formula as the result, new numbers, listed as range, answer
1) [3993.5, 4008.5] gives 13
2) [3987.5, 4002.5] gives 13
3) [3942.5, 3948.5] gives 14.7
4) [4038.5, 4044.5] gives 13.6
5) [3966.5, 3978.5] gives 14.2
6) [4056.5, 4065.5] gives 12.7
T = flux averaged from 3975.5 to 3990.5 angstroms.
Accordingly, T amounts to 13.6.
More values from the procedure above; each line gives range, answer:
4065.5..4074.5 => 13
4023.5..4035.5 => 12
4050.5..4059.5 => 12.9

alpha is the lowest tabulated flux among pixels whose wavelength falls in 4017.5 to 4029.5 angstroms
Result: 12.73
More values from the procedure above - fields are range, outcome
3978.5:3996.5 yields 12.62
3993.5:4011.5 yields 12.59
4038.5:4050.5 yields 12.15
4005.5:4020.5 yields 12.66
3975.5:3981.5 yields 13.58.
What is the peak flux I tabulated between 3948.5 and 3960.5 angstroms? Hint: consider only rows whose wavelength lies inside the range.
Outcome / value 14.67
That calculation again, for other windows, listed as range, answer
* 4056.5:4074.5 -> 13.59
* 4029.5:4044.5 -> 14.25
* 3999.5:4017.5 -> 13.26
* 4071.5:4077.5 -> 13.71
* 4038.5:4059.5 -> 14.45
